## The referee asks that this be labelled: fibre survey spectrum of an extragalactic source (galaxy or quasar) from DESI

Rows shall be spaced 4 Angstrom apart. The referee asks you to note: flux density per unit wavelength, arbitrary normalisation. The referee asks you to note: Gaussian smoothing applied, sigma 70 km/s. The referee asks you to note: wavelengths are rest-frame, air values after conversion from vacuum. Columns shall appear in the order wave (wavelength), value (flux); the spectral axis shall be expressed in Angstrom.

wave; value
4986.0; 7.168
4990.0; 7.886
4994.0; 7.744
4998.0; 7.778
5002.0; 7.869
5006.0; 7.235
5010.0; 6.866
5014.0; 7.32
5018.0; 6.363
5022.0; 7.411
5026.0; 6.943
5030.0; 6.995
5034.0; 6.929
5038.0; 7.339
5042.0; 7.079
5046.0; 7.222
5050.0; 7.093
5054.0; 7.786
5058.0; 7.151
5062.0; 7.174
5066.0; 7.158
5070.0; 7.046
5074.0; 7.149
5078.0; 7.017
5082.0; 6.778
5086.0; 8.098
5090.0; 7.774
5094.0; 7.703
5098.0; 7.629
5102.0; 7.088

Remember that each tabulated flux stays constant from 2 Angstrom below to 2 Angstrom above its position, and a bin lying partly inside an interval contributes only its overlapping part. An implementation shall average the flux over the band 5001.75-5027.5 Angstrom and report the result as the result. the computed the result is 7.1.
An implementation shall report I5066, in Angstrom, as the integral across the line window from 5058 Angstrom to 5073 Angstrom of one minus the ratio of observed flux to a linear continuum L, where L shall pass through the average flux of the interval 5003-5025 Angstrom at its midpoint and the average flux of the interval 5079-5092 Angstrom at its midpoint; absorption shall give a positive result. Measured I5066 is 0.5 Angstrom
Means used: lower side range 7.07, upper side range 7.51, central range 7.13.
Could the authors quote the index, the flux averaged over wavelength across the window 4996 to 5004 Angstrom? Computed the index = 7.82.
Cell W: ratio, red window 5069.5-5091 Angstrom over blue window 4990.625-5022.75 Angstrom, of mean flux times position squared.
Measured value 1.0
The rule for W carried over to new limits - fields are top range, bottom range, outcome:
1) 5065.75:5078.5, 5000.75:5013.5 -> 1.00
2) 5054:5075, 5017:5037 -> 1.05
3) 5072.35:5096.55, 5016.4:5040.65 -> 1.08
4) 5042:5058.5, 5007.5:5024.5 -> 1.06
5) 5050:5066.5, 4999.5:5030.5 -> 1.04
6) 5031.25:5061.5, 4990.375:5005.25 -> 0.95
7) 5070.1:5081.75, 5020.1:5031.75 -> 1.01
